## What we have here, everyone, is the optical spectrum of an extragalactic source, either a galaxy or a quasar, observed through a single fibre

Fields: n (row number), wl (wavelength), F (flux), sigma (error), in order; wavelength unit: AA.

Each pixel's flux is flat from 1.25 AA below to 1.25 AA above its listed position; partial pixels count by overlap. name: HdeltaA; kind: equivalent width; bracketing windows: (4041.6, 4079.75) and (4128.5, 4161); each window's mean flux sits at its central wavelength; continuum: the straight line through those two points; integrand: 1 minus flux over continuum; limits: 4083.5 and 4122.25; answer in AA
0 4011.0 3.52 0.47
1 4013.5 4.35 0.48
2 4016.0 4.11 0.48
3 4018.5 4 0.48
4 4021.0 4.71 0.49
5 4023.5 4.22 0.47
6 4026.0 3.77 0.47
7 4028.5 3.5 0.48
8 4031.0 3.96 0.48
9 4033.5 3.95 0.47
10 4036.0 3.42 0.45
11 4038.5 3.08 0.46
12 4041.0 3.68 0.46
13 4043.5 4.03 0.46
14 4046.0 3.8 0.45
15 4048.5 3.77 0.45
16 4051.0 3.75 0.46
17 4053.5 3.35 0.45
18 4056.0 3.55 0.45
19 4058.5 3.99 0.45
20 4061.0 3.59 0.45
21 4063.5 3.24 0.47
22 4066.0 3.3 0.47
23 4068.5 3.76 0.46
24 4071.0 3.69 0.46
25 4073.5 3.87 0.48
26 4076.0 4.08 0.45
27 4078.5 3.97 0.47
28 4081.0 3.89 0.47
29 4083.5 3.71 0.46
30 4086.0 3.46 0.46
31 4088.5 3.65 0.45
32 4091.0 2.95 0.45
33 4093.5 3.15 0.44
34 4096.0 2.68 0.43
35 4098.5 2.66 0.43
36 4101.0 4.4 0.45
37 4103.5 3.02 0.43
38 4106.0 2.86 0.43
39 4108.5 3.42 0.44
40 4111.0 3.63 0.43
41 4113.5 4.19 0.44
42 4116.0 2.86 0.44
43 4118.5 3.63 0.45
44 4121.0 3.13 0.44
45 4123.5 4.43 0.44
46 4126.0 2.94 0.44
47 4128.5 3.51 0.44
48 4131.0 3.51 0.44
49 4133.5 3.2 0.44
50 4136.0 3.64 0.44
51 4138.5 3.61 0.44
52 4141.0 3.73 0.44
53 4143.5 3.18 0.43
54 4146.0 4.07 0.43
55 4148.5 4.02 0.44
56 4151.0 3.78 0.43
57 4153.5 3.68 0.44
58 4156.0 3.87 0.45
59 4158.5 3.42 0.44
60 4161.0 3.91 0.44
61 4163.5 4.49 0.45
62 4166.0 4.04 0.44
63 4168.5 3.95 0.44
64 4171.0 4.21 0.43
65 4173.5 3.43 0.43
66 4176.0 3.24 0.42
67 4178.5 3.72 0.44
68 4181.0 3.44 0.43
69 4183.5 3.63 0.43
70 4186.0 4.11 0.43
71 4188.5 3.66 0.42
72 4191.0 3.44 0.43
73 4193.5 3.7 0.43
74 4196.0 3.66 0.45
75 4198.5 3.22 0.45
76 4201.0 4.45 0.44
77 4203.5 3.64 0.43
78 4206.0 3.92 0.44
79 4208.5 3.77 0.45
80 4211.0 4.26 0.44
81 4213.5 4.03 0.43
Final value 3.75 AA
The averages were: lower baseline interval 3.72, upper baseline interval 3.65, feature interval 3.33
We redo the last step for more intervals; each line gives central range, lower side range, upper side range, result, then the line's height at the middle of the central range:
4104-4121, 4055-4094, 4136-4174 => 1.5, 3.72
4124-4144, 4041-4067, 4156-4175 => 1.9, 3.83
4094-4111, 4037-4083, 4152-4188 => 2.4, 3.73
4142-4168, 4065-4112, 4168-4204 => -1.6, 3.63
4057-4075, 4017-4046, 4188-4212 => 0.9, 3.83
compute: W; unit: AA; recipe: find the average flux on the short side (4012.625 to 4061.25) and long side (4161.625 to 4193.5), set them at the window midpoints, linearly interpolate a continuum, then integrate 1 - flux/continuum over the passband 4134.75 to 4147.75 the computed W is 0.5 AA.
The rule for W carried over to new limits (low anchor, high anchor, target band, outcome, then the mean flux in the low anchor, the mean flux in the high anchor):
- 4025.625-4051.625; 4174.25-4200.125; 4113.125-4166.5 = -0.5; 3.7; 3.59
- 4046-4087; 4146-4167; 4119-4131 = 1.0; 3.69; 3.91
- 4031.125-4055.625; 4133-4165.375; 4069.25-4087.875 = -0.6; 3.66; 3.76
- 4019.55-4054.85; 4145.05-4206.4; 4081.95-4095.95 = 1.7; 3.79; 3.78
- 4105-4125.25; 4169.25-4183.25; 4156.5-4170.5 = -1.4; 3.51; 3.62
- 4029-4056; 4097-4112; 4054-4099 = -0.6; 3.67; 3.32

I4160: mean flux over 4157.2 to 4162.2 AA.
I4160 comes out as 3.66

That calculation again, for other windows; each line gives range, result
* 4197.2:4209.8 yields 3.8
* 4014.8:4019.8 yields 4.06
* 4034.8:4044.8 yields 3.55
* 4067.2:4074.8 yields 3.77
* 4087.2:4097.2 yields 3.11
